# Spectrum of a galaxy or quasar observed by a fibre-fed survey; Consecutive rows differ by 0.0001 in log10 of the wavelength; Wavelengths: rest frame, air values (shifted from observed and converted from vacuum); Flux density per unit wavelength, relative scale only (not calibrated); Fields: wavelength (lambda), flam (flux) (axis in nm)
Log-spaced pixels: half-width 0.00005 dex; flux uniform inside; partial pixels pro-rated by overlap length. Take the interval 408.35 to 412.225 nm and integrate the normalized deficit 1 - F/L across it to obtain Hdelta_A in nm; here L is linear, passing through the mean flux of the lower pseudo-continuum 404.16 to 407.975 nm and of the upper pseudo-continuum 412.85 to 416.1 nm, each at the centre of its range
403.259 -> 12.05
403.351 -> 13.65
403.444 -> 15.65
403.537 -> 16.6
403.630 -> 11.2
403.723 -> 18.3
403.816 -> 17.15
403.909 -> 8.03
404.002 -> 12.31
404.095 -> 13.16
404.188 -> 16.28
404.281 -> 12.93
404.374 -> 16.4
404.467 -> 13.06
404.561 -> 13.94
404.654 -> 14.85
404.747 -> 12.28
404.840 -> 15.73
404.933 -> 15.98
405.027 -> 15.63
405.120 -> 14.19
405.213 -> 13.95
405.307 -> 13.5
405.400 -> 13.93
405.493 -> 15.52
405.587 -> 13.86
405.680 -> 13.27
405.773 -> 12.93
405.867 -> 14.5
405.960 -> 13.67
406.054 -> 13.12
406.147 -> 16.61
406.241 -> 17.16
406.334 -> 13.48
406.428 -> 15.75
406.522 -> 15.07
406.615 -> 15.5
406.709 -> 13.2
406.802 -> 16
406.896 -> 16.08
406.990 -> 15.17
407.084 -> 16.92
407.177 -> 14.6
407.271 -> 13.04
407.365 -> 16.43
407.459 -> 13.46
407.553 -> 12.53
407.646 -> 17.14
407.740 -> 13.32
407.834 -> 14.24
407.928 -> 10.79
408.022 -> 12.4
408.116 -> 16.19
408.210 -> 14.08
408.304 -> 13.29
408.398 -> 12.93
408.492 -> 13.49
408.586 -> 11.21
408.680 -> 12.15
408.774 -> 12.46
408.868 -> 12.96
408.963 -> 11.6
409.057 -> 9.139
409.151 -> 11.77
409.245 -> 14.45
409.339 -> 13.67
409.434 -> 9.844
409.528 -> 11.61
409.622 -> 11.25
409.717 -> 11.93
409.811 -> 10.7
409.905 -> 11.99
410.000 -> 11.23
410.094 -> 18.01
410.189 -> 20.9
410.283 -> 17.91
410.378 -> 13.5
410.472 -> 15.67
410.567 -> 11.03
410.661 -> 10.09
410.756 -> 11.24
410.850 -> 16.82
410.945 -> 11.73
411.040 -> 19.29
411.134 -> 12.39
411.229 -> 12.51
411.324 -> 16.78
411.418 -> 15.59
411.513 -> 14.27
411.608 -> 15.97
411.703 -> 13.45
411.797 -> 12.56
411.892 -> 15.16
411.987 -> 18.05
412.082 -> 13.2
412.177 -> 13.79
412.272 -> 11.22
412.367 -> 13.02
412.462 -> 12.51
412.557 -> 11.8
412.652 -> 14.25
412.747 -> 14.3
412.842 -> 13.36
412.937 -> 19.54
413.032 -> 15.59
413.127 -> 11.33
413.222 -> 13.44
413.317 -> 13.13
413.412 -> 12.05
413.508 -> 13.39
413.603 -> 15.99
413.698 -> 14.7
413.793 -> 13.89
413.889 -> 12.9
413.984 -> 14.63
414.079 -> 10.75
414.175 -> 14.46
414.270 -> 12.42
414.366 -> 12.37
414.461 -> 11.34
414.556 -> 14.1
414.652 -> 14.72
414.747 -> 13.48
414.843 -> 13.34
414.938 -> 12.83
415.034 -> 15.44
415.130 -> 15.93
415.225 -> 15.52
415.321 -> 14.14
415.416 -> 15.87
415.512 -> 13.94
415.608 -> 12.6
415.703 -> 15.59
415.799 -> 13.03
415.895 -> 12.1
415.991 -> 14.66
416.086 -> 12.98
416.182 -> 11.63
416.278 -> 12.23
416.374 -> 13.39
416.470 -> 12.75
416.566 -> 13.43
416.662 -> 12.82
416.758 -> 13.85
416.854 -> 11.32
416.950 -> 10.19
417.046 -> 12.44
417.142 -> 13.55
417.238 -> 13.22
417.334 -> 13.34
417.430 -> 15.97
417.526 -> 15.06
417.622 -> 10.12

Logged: 0.186 nm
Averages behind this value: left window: 14.5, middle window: 13.5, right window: 13.9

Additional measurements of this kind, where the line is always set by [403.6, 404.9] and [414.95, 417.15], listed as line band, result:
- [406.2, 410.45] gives 0.01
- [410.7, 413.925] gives -0.11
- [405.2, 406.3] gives -0.03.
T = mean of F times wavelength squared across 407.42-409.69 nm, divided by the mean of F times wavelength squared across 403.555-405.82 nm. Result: 0.92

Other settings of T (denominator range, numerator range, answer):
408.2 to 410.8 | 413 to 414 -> 1.09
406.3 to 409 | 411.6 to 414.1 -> 1.02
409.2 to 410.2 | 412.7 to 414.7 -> 1.08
